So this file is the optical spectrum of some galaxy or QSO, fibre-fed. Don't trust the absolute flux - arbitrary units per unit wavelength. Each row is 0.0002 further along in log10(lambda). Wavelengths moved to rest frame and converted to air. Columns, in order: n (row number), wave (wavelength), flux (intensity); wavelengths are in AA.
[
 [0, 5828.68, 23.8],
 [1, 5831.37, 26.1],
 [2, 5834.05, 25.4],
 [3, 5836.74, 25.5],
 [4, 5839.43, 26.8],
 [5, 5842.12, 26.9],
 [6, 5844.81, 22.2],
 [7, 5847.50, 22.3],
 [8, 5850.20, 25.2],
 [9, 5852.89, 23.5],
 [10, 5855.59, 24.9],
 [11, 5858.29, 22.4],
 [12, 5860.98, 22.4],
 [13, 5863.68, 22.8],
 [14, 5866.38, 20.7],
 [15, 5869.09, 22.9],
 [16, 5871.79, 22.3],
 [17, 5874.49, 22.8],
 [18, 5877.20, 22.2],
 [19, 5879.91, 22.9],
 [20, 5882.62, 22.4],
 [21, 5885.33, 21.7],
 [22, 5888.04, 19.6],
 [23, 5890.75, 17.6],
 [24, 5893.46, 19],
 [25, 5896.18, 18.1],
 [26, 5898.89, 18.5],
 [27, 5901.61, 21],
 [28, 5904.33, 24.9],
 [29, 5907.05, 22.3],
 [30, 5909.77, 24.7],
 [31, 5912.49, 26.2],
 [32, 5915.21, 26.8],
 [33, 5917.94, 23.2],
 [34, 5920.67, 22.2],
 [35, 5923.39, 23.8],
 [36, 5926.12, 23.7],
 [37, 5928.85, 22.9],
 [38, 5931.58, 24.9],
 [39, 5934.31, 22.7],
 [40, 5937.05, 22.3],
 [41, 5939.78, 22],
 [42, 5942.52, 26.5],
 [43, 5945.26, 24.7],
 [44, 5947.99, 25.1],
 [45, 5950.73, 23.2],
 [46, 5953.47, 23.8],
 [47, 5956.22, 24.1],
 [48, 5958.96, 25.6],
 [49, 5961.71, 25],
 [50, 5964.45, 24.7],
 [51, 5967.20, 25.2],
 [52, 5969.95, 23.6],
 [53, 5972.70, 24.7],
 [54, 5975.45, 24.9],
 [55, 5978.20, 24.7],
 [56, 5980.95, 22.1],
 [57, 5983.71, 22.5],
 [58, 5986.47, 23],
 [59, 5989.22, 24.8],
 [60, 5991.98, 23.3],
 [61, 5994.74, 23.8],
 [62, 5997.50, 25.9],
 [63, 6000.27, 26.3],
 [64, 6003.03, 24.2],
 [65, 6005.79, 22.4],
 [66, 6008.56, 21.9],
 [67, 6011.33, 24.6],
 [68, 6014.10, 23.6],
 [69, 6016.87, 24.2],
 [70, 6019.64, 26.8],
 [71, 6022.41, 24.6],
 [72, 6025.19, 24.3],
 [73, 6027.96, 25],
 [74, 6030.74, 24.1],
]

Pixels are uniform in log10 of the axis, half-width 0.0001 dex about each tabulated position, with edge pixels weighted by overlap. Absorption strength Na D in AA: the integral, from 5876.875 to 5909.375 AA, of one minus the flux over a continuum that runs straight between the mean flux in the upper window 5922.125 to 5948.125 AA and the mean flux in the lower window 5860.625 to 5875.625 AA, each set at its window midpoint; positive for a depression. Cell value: 2.76 AA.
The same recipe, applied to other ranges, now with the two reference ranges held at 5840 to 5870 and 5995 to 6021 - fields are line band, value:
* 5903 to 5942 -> 0.03 AA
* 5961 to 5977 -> -0.35 AA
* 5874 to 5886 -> 0.58 AA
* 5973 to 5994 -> 0.49 AA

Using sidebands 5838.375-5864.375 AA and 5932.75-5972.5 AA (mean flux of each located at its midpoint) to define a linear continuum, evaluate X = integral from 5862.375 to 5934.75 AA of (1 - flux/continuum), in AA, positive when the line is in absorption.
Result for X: 5.2 AA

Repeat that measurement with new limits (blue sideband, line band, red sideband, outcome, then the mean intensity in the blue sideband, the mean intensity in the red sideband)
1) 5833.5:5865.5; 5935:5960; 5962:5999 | 0.0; 24.1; 24.1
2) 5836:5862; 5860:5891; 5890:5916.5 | 1.8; 24.2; 22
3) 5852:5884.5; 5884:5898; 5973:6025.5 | 2.3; 22.7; 24.1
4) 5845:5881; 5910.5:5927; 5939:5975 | -0.4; 22.8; 24.5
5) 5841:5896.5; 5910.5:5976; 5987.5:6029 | -2.5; 22.2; 24.4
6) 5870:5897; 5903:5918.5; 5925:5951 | -1.6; 20.9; 23.8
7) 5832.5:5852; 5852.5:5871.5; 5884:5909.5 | 0.5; 24.9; 20.5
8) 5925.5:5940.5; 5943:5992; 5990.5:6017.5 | -1.4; 23.1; 24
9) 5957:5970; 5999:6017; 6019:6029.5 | 0.8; 24.9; 25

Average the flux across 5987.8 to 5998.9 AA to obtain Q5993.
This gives 24.4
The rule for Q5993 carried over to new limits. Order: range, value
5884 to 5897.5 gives 19.2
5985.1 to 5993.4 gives 23.7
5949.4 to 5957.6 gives 23.7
